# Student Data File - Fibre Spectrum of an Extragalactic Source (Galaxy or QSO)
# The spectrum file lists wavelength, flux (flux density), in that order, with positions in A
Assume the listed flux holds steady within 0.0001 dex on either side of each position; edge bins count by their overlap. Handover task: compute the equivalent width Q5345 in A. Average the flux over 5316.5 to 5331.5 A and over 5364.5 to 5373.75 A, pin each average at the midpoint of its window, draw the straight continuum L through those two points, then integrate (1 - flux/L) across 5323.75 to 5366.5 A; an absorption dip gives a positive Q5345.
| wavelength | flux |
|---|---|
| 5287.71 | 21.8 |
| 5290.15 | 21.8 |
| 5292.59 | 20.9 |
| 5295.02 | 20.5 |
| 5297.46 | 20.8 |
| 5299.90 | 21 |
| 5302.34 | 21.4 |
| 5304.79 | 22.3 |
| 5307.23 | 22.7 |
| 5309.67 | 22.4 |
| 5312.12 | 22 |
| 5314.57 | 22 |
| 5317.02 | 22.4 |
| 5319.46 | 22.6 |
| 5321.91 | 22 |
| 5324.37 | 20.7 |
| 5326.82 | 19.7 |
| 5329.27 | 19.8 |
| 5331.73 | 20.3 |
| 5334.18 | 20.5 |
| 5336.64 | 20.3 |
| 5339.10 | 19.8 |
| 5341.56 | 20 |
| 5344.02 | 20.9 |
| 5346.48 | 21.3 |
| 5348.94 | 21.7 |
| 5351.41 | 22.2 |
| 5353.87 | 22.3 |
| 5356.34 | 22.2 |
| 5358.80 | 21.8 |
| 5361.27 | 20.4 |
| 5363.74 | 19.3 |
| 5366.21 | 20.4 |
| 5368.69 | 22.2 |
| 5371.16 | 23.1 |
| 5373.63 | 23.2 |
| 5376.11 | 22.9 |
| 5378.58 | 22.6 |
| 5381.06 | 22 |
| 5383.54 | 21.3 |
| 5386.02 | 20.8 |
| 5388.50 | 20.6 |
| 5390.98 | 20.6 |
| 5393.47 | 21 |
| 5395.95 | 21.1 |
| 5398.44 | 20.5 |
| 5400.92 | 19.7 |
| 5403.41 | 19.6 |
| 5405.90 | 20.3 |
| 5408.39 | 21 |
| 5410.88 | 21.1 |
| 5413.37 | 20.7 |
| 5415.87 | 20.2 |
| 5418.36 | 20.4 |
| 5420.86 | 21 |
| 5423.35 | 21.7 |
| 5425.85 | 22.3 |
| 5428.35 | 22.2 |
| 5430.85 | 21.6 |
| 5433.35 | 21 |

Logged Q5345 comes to 1.5 A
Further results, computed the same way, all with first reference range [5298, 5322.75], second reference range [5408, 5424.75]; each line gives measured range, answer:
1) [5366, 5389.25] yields -0.8 A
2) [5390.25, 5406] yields 0.5 A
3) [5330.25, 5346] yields 1.0 A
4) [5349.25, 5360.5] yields -0.2 A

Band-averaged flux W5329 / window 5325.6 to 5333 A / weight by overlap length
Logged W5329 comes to 19.9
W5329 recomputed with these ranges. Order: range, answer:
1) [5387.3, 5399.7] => 20.8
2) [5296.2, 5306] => 21.4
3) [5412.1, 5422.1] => 20.6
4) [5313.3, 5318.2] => 22.2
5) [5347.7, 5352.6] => 21.9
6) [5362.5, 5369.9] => 20.6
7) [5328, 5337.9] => 20.2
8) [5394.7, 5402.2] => 20.4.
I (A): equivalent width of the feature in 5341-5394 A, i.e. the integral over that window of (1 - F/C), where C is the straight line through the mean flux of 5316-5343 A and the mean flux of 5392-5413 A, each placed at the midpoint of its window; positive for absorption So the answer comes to -2.3 A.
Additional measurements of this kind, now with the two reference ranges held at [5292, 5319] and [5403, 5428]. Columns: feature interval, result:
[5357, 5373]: -0.02 A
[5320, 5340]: 1.00 A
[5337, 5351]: 0.42 A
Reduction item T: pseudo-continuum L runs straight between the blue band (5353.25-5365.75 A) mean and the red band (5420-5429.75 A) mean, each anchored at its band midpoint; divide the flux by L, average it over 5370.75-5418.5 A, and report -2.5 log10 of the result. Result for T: 0.019 mag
